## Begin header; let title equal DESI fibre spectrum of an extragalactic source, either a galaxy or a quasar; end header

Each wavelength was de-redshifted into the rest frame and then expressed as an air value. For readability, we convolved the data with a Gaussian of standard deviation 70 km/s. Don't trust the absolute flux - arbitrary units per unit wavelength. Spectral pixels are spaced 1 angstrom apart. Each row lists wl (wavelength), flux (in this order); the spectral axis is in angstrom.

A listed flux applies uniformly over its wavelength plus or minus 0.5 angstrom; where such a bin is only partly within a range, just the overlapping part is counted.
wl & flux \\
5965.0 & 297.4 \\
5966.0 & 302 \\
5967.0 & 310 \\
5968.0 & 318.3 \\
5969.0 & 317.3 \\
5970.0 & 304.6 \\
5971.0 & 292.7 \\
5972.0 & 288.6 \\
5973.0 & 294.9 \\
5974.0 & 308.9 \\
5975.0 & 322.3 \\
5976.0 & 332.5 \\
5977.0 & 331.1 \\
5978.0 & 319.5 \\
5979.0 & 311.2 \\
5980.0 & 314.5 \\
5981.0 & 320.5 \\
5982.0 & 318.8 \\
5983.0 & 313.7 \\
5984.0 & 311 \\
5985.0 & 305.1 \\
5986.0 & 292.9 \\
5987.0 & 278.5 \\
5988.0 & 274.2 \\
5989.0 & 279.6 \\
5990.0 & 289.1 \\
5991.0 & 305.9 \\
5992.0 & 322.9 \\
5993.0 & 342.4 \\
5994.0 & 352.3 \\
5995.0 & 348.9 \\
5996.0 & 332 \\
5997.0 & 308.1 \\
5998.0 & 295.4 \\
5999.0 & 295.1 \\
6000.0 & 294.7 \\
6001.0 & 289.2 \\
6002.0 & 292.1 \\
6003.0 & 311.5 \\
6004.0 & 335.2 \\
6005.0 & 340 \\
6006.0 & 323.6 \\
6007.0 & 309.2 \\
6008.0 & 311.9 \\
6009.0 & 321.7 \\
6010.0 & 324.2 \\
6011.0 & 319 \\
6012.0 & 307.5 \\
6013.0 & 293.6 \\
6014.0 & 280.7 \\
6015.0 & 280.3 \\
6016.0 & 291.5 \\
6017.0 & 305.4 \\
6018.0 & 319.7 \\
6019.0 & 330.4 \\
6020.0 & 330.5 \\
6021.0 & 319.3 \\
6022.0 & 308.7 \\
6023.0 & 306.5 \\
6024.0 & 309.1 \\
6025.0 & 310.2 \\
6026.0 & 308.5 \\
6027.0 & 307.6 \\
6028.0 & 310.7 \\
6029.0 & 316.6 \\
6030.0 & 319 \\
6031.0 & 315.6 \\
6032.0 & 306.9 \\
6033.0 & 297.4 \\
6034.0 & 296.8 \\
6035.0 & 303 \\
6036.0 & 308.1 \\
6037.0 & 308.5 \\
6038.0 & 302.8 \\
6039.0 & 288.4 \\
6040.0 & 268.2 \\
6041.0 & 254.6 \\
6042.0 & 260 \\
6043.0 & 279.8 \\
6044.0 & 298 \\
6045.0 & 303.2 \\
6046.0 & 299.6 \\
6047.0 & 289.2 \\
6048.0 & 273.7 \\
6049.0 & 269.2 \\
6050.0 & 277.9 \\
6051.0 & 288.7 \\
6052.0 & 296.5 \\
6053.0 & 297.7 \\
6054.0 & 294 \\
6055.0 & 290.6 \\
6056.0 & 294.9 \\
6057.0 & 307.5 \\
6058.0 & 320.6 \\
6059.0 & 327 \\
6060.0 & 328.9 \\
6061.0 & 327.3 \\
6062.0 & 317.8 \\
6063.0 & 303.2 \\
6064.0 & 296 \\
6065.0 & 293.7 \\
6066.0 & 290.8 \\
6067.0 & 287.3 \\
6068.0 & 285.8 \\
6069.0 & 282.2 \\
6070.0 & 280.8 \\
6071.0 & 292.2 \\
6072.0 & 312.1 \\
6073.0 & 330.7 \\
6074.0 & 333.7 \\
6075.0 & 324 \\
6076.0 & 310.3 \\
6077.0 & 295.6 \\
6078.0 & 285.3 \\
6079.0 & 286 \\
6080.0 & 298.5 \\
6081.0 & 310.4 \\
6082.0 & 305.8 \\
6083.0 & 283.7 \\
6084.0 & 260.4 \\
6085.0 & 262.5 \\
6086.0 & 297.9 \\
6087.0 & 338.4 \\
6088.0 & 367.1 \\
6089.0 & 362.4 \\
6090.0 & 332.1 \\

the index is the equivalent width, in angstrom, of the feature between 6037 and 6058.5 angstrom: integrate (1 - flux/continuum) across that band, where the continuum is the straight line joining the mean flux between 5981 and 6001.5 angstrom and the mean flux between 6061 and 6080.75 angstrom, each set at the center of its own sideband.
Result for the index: 1.0 angstrom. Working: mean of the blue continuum 308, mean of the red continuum 301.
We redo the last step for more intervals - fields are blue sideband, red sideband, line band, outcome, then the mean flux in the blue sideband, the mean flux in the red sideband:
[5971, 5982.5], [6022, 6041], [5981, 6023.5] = -0.1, 314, 303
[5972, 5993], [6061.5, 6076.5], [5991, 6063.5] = -0.2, 308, 303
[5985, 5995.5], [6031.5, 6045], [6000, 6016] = -0.3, 308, 291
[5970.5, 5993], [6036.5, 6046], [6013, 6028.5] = -0.8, 307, 286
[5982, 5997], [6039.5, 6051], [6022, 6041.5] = -1.0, 311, 280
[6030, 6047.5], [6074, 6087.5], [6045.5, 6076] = -0.5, 294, 298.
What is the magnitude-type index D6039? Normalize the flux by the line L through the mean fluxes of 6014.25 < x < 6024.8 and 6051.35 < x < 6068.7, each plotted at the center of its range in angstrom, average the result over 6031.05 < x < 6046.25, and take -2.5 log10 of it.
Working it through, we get 0.05 mag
